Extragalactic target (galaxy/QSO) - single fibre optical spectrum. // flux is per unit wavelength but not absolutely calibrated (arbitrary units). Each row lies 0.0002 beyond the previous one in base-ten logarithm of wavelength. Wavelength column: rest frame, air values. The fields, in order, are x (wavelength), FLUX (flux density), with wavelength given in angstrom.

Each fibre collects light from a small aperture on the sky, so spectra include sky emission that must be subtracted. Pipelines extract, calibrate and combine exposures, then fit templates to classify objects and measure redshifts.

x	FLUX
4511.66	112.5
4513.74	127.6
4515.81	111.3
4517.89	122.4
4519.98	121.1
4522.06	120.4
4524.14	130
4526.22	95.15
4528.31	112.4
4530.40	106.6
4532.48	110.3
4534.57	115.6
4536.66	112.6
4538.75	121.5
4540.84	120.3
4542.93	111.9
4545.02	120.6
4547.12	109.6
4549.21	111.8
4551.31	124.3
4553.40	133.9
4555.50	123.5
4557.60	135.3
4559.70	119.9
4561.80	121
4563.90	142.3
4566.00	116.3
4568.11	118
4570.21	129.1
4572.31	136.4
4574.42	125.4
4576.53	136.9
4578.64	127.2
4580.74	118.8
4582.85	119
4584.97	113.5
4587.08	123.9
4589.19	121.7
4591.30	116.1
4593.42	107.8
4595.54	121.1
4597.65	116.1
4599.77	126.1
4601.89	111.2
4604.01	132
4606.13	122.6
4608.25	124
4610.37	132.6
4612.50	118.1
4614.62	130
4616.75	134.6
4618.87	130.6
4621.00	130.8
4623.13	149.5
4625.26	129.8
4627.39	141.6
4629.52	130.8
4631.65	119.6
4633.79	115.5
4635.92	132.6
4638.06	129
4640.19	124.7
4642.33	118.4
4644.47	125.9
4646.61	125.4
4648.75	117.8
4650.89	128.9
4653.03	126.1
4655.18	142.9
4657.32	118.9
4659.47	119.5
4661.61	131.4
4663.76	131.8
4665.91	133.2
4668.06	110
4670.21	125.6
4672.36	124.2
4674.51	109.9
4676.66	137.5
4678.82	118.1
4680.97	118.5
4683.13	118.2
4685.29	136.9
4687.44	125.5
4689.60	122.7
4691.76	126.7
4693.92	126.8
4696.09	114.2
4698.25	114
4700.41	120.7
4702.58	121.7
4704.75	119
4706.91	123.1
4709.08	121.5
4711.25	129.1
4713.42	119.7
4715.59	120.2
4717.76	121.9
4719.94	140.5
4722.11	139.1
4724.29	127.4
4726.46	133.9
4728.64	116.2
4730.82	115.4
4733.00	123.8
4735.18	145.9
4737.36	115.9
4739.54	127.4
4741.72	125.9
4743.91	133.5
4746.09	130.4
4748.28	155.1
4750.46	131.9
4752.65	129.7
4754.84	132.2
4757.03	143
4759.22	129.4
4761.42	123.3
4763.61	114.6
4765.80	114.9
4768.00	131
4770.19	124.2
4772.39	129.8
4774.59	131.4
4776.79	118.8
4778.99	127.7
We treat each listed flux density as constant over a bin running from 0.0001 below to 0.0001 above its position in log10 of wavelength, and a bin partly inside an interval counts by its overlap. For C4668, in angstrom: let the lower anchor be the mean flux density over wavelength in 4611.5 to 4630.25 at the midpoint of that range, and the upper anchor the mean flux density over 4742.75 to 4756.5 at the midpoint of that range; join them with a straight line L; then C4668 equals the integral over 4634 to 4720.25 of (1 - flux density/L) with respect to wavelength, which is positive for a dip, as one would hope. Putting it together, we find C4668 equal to 6.5 angstrom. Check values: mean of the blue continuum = 133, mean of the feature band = 124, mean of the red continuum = 136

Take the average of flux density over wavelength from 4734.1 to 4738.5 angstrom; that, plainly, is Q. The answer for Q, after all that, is 131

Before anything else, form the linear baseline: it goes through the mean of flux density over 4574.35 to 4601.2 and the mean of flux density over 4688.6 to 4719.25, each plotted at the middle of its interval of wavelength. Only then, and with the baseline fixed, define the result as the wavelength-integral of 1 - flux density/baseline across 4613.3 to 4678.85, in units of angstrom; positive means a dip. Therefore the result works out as -3.3 angstrom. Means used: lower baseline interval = 121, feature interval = 127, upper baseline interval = 122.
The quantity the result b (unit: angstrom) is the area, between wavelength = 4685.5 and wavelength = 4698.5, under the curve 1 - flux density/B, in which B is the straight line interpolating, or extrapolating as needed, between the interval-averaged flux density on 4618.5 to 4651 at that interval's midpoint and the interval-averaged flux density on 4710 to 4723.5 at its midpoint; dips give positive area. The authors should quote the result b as 0.5 angstrom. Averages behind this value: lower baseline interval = 128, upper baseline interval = 128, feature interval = 123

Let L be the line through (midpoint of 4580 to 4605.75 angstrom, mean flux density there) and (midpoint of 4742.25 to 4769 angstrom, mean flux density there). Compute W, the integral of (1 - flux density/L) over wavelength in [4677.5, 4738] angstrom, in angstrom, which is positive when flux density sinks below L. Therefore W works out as 1.4 angstrom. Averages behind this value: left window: 119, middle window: 124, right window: 131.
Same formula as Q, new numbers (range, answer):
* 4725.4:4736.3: 127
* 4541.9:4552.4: 116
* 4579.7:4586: 117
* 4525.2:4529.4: 104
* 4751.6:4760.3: 134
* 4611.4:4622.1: 129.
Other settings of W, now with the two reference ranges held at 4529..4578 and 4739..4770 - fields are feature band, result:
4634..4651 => 0.1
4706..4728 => 0.2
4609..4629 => -1.3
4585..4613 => 0.7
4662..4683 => 0.6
